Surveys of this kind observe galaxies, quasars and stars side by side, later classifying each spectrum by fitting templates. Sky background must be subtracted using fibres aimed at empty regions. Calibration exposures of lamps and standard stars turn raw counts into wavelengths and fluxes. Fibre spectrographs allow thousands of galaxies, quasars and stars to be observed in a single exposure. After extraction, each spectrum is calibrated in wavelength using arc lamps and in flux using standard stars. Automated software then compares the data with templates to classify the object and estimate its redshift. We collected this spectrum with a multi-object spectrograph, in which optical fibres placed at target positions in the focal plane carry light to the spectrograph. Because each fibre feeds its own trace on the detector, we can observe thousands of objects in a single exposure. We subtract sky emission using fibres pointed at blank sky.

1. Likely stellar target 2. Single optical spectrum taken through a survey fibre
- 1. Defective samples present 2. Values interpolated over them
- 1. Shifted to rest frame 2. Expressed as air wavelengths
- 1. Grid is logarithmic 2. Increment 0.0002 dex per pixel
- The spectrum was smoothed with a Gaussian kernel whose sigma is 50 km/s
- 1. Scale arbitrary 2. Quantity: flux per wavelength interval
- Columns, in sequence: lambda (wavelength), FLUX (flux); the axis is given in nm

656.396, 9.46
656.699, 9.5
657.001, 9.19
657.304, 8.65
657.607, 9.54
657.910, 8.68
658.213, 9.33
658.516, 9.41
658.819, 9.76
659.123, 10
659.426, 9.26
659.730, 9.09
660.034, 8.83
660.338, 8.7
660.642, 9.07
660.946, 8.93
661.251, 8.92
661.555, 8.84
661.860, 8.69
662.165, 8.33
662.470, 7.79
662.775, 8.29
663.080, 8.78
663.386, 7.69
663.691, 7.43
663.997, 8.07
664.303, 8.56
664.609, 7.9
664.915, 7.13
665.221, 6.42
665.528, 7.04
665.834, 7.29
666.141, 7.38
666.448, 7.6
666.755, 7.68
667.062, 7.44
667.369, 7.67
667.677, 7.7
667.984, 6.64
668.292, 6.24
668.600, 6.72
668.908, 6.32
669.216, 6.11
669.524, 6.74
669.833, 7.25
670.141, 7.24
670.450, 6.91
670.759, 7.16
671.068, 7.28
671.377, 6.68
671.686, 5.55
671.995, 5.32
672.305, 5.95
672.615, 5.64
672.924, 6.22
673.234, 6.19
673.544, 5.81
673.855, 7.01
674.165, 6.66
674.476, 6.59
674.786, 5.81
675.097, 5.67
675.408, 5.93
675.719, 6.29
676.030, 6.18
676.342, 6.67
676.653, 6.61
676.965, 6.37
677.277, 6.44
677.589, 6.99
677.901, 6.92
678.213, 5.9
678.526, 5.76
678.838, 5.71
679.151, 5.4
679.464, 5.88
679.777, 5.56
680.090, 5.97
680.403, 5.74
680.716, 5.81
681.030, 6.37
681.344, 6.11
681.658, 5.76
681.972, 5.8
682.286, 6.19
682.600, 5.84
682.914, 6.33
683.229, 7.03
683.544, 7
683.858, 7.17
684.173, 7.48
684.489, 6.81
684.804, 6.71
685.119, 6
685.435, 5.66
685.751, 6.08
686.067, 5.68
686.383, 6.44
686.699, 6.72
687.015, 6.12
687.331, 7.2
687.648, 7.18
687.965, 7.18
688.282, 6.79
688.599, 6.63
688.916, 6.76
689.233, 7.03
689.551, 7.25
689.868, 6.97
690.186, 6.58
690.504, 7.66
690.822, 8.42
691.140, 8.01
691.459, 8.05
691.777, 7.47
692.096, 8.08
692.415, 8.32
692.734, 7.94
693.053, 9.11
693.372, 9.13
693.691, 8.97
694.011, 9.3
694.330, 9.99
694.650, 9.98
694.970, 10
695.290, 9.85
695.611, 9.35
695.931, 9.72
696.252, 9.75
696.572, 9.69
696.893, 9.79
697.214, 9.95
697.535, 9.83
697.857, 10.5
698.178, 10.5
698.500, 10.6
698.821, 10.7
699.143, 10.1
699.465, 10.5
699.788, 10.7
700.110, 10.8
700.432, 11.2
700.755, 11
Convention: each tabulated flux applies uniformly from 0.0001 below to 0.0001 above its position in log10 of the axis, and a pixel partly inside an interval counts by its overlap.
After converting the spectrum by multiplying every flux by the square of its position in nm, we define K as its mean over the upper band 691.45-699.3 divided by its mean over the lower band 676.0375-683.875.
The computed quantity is 1.60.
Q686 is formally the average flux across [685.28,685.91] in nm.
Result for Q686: 5.87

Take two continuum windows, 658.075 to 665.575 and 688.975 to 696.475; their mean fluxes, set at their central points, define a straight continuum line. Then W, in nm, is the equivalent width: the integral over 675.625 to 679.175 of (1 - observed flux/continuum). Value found 0.93 nm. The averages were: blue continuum 8.51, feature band 6.3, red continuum 8.55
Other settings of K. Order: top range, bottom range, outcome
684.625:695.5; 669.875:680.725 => 1.28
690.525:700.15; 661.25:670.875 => 1.38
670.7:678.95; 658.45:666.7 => 0.78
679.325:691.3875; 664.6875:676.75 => 1.04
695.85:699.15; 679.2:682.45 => 1.80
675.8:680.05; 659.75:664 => 0.76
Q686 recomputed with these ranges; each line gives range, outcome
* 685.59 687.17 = 6.21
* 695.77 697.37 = 9.78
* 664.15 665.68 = 7.41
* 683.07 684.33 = 7.17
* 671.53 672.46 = 5.61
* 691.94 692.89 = 8.11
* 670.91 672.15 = 6.21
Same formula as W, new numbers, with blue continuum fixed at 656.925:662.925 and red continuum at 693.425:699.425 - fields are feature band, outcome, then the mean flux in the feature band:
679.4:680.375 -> 0.38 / 5.79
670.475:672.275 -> 0.56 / 6.4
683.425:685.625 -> 0.67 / 6.68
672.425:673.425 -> 0.35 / 6.01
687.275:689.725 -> 0.69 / 6.99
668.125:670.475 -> 0.65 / 6.68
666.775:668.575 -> 0.40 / 7.15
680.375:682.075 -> 0.64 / 5.95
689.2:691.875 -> 0.62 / 7.52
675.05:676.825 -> 0.59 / 6.26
